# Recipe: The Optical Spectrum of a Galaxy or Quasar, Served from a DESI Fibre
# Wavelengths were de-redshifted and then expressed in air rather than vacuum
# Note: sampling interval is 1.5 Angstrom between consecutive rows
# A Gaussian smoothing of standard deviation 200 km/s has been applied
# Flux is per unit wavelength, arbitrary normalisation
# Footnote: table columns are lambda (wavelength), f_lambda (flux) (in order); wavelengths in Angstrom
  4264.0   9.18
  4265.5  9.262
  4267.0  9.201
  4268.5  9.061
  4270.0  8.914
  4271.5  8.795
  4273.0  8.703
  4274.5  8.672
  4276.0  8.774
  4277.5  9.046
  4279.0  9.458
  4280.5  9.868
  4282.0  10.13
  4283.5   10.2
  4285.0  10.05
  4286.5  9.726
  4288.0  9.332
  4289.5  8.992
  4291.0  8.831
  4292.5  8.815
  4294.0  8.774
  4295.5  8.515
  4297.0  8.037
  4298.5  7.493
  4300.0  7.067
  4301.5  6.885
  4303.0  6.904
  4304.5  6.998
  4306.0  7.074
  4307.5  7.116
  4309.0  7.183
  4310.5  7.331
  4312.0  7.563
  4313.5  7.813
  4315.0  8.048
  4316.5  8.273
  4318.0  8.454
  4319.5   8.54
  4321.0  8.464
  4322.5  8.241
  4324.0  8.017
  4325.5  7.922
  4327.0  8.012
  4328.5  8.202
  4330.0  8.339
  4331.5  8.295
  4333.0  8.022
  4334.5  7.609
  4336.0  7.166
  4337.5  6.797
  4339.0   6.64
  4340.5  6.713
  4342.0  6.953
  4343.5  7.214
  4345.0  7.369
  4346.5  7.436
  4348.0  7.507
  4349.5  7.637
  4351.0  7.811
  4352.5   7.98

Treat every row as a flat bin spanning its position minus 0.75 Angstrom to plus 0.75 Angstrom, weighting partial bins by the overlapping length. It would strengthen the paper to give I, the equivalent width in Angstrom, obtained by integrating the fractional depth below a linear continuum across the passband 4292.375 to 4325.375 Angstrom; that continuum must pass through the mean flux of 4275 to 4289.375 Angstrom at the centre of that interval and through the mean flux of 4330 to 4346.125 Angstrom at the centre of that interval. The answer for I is 2.71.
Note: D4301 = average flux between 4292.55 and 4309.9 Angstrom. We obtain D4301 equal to 7.51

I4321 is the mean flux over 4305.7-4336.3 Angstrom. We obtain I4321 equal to 7.91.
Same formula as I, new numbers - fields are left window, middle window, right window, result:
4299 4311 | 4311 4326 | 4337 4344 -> -2.4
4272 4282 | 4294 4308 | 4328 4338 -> 1.9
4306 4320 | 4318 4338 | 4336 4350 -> -1.5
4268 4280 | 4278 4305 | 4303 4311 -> -2.3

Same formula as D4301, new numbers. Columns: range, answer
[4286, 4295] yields 9.04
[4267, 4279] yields 8.91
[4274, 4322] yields 8.39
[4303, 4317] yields 7.44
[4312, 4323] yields 8.21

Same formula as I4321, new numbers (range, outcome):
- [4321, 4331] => 8.15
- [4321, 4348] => 7.61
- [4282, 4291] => 9.63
